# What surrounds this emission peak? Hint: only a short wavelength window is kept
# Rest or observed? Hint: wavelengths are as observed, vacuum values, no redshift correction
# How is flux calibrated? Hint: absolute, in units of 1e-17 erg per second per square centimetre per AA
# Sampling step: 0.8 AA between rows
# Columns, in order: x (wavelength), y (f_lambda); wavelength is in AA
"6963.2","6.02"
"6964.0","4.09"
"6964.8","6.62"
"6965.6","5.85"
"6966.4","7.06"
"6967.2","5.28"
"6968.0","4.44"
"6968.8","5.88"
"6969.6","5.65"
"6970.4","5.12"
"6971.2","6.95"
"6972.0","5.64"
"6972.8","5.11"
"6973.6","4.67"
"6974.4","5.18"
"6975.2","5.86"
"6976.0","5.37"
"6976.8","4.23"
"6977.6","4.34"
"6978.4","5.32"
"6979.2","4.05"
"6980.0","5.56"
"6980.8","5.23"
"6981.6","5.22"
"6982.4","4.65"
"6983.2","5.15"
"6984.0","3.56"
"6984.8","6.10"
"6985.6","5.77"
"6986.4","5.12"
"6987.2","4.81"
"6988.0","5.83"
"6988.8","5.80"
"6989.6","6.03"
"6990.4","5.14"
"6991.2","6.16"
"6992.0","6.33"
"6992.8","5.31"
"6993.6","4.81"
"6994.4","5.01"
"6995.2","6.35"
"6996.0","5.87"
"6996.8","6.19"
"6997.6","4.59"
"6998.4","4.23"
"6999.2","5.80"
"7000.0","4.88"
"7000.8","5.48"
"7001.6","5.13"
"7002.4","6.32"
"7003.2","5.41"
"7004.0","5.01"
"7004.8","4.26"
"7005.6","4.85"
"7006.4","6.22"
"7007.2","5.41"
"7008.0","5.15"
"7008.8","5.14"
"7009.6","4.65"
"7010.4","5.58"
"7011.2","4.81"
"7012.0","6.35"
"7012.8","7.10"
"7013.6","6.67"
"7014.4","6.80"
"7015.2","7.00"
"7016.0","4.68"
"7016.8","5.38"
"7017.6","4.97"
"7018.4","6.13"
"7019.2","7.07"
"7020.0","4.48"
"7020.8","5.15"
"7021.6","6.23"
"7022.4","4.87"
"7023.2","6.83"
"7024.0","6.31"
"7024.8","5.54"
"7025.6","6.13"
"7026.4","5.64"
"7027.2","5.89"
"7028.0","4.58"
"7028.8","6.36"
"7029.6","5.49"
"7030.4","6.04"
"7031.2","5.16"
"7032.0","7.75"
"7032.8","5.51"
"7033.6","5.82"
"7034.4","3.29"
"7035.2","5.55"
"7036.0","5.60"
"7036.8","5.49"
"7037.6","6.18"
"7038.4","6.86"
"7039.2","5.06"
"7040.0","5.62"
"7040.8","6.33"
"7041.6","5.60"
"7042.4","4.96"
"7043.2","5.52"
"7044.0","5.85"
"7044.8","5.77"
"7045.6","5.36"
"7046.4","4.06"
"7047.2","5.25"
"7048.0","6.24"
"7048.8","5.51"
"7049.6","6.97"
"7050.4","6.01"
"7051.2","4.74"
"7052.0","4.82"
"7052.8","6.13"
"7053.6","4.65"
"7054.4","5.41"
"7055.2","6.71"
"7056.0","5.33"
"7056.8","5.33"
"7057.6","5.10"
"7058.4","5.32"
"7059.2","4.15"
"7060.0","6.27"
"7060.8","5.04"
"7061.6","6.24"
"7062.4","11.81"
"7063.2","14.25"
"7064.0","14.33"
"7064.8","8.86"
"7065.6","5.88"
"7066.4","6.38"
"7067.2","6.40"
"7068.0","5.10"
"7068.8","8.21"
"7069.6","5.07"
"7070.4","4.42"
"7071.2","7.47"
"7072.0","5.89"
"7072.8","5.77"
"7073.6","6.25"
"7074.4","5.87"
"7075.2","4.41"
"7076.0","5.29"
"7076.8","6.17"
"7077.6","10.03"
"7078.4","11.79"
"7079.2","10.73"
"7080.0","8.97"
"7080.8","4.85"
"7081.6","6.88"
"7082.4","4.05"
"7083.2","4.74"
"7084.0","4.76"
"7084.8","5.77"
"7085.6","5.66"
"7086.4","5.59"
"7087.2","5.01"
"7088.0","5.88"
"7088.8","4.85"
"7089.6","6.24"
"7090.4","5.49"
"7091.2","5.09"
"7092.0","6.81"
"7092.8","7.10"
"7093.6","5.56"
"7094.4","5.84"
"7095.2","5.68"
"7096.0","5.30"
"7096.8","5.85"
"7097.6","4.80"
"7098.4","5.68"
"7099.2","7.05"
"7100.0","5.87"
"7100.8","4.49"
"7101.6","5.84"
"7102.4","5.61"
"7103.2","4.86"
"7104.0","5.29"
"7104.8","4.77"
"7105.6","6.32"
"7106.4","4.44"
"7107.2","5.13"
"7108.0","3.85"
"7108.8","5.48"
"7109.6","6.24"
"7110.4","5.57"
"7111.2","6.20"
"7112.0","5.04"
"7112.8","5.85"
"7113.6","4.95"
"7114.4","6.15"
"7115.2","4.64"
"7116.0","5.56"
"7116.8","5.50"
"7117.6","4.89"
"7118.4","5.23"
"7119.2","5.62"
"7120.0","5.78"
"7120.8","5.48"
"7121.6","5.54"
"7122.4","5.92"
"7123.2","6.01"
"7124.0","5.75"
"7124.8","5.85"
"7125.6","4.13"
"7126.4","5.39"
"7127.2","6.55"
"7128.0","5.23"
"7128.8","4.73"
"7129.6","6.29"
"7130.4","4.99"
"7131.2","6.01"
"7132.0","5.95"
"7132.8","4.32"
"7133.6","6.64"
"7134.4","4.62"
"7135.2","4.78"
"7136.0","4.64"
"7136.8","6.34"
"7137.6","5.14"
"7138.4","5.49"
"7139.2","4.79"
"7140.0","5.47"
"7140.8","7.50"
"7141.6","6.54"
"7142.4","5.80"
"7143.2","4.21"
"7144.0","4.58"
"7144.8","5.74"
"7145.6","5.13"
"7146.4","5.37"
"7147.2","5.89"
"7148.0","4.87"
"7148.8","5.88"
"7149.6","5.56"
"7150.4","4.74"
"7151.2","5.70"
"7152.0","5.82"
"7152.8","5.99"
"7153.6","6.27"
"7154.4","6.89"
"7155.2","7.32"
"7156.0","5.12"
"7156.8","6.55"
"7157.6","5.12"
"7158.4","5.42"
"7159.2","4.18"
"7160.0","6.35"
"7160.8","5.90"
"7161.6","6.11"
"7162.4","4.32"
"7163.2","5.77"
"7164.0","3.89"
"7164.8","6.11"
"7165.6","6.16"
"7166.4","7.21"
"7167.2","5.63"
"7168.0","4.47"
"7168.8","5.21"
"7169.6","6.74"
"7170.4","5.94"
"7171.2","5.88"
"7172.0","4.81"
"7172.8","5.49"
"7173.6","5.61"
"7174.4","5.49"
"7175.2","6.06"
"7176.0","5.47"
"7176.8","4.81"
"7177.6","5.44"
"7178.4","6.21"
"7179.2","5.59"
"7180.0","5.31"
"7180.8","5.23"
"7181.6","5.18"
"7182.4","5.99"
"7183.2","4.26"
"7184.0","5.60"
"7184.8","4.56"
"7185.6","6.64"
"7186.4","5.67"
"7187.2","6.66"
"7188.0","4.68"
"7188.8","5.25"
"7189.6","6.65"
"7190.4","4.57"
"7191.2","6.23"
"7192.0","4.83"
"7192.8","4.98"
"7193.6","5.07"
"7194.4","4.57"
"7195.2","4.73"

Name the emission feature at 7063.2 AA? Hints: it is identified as [S II] 6716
